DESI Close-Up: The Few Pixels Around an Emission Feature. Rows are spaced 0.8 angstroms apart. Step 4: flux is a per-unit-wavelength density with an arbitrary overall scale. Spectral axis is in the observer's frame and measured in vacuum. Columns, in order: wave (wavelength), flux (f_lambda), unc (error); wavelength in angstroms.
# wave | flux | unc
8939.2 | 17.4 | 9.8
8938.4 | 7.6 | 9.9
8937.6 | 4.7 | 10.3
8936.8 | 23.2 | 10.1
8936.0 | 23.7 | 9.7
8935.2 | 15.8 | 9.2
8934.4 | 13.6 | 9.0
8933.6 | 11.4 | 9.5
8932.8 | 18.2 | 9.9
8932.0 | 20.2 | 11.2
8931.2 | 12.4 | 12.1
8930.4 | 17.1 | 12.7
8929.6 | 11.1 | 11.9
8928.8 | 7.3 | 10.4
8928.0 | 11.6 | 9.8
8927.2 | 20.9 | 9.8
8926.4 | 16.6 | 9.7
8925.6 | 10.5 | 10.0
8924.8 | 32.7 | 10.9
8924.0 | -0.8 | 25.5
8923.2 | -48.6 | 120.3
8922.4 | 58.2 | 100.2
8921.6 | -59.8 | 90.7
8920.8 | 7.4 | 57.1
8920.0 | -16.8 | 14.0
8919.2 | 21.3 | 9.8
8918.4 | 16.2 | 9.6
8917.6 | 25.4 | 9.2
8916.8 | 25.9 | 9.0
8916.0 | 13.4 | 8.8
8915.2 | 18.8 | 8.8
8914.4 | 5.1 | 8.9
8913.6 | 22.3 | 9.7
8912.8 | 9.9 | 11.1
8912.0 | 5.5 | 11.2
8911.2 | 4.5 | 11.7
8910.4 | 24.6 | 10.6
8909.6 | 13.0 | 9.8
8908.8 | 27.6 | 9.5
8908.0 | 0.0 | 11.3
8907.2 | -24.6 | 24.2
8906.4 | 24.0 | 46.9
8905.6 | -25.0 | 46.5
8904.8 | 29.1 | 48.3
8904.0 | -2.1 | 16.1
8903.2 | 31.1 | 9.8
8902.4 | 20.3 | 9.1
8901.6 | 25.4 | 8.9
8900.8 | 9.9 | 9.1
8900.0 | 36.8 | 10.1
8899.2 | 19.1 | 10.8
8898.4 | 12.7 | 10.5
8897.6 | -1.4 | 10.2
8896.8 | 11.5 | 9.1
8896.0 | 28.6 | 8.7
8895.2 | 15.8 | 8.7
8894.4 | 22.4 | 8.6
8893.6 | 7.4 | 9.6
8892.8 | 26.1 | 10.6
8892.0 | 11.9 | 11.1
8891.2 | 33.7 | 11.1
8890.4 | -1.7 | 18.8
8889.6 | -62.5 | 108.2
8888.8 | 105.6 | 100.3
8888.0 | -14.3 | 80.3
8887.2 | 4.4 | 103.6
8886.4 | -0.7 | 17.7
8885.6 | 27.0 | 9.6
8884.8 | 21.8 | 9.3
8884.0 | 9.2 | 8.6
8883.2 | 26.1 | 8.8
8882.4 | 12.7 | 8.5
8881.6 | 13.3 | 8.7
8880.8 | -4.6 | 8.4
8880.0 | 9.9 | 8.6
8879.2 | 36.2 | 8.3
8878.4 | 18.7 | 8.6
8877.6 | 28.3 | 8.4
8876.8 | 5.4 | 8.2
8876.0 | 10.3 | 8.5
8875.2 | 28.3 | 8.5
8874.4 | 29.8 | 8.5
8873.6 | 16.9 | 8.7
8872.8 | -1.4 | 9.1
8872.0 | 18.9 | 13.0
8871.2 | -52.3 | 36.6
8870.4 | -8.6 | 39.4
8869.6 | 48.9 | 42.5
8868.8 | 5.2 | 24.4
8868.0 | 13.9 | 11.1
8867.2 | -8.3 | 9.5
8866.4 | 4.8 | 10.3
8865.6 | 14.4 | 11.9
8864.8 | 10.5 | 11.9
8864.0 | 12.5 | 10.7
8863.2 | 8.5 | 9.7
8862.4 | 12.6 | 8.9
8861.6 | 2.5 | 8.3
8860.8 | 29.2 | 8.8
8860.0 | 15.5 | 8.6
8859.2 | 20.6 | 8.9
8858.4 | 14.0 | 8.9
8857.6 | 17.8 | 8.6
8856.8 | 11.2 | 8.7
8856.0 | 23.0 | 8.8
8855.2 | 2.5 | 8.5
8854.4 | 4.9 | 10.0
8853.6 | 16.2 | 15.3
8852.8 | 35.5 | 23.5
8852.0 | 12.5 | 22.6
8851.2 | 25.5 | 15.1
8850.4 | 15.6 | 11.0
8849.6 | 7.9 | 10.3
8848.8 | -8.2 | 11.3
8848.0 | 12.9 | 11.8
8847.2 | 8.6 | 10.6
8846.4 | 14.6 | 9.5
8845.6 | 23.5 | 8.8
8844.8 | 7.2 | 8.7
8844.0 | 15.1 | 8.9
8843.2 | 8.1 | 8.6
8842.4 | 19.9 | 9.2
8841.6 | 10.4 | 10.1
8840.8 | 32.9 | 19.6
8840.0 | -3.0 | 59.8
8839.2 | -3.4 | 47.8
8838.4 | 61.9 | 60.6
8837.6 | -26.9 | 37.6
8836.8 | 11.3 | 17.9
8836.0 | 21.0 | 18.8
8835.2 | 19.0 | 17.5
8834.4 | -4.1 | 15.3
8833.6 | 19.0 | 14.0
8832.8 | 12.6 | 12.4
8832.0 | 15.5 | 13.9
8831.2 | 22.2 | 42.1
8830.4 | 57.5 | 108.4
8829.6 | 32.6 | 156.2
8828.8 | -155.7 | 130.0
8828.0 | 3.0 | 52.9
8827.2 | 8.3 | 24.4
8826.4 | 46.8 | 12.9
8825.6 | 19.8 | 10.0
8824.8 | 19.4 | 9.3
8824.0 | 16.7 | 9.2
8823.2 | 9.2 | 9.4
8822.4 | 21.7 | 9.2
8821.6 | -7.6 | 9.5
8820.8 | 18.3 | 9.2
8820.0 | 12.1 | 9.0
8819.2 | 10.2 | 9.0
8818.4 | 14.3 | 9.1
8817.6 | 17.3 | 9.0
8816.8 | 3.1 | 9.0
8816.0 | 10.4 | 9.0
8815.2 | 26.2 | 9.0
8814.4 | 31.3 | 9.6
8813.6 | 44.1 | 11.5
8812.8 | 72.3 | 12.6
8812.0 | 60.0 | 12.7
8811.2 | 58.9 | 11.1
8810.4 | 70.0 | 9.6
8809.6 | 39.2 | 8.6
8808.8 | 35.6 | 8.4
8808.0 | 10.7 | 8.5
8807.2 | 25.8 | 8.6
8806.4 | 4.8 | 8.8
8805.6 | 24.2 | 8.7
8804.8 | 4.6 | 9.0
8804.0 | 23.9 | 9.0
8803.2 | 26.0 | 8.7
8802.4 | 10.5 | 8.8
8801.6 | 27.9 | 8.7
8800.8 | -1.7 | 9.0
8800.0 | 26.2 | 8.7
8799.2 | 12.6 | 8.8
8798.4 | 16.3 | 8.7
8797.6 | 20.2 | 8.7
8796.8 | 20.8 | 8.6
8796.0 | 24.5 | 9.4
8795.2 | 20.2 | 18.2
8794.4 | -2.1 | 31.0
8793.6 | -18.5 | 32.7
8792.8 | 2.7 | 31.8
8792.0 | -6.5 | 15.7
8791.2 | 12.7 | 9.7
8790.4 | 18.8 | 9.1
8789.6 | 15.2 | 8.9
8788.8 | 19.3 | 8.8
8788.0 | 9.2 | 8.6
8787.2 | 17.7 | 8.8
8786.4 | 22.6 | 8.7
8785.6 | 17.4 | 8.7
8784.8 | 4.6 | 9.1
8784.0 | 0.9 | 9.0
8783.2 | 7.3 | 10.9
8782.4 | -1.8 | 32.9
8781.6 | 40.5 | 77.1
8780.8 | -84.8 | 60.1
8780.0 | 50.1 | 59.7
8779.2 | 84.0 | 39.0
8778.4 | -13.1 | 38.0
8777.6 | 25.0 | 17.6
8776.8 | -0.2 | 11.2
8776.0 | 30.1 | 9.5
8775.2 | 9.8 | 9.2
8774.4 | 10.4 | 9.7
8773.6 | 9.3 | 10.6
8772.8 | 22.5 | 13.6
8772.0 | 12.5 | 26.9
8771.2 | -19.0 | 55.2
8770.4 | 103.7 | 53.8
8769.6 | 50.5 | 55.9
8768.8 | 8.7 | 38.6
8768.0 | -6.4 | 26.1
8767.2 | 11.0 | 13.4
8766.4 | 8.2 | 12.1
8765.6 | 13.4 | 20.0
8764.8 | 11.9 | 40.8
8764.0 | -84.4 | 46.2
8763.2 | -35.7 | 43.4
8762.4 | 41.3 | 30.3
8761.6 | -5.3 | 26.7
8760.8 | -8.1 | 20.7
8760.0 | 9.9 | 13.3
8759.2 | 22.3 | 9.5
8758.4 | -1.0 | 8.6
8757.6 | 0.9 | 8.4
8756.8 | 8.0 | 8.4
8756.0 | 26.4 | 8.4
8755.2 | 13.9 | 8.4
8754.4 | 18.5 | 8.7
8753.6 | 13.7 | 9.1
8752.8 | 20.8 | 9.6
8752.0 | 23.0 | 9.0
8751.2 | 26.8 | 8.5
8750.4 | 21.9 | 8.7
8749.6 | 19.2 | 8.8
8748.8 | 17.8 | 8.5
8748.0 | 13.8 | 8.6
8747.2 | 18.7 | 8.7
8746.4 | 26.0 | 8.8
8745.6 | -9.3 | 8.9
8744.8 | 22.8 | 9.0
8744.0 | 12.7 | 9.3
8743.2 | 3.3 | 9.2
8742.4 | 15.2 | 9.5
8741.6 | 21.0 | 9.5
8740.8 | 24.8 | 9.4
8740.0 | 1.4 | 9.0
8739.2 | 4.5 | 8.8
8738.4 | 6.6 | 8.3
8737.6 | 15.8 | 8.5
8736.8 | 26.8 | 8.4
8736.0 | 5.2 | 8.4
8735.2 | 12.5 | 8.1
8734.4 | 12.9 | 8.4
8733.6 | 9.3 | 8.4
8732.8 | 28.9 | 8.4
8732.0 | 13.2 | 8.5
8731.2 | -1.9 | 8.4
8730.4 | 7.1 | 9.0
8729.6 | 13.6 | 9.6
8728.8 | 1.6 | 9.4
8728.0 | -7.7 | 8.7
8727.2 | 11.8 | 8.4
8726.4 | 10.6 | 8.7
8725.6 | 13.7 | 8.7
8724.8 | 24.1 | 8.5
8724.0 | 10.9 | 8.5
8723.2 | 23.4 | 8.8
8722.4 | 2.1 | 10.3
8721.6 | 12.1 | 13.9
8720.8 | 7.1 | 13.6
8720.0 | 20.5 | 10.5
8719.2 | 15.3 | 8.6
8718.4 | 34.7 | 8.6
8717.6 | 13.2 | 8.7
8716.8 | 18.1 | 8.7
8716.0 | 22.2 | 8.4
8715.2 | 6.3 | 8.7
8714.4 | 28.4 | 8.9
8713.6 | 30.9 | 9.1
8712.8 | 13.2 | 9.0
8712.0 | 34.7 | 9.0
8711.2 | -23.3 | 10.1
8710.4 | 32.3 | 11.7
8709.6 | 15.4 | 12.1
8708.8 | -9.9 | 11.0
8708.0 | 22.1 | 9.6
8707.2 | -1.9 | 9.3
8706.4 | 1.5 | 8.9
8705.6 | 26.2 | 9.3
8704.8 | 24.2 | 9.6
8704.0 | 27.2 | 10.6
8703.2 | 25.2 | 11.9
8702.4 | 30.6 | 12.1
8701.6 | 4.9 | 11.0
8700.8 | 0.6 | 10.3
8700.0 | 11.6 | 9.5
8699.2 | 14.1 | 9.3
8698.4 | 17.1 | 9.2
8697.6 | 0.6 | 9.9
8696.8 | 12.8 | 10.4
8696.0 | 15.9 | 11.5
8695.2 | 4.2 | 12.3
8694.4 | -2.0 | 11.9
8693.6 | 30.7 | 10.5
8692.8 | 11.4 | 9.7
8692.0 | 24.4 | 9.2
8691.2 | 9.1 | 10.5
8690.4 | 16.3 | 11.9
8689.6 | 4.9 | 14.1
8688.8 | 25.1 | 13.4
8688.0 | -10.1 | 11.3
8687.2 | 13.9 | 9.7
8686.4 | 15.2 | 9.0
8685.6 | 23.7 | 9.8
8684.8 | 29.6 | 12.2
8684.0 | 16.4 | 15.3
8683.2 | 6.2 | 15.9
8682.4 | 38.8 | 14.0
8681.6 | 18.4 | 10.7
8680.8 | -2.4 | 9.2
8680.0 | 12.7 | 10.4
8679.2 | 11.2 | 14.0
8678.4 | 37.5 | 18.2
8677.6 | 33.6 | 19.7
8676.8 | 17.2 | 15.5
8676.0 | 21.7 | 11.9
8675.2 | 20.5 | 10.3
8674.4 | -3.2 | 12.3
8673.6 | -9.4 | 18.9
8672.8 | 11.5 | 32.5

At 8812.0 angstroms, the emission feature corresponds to Hbeta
